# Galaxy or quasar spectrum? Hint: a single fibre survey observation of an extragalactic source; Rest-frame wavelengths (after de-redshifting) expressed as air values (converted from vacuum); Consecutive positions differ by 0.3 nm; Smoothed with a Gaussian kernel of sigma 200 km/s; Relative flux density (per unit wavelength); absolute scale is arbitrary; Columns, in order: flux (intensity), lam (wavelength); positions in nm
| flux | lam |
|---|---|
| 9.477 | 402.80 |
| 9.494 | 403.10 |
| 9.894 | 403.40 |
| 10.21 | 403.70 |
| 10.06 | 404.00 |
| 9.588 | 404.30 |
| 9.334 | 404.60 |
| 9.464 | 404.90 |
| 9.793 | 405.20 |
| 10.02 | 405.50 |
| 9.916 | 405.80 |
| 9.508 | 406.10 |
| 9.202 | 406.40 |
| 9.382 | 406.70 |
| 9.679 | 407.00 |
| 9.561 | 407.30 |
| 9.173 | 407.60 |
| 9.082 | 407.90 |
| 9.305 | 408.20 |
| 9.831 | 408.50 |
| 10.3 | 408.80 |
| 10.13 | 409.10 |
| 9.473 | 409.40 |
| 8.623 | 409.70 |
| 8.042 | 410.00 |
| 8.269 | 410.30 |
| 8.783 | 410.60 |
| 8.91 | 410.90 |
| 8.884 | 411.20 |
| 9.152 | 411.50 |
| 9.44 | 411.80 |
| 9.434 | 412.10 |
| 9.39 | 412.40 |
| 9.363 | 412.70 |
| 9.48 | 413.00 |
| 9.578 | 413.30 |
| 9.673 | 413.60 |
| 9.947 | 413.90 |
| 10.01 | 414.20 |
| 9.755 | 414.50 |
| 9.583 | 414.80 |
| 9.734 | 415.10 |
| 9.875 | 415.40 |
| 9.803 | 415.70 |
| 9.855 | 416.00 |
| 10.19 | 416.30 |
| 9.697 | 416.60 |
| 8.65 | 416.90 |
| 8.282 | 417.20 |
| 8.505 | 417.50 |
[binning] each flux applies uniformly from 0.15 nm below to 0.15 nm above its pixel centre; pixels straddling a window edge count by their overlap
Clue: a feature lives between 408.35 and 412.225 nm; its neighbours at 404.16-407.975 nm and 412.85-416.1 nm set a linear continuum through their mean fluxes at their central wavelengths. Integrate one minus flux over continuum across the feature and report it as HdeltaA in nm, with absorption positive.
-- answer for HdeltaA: 0.19 nm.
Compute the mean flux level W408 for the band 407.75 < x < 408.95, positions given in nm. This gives 9.63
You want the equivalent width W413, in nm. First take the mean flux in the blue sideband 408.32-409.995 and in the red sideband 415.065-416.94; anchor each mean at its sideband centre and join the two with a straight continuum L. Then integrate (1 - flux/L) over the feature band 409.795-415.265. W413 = 0.19 nm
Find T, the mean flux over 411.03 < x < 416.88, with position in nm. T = 9.6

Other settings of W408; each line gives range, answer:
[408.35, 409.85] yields 9.67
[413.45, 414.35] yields 9.88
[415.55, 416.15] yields 9.83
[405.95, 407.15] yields 9.44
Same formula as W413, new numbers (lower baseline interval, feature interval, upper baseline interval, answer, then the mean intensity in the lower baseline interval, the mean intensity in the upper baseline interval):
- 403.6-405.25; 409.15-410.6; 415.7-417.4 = 0.126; 9.72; 9.35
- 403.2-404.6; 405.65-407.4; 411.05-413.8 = 0.031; 9.86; 9.39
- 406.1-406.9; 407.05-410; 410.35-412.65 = -0.055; 9.36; 9.11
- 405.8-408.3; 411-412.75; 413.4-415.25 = 0.070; 9.4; 9.78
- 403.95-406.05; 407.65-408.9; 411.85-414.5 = 0.014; 9.71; 9.61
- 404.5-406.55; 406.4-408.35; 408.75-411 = 0.002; 9.61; 9.01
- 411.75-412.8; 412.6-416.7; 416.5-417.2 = -0.266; 9.41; 8.95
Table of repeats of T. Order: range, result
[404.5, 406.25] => 9.68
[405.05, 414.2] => 9.39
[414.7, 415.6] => 9.74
